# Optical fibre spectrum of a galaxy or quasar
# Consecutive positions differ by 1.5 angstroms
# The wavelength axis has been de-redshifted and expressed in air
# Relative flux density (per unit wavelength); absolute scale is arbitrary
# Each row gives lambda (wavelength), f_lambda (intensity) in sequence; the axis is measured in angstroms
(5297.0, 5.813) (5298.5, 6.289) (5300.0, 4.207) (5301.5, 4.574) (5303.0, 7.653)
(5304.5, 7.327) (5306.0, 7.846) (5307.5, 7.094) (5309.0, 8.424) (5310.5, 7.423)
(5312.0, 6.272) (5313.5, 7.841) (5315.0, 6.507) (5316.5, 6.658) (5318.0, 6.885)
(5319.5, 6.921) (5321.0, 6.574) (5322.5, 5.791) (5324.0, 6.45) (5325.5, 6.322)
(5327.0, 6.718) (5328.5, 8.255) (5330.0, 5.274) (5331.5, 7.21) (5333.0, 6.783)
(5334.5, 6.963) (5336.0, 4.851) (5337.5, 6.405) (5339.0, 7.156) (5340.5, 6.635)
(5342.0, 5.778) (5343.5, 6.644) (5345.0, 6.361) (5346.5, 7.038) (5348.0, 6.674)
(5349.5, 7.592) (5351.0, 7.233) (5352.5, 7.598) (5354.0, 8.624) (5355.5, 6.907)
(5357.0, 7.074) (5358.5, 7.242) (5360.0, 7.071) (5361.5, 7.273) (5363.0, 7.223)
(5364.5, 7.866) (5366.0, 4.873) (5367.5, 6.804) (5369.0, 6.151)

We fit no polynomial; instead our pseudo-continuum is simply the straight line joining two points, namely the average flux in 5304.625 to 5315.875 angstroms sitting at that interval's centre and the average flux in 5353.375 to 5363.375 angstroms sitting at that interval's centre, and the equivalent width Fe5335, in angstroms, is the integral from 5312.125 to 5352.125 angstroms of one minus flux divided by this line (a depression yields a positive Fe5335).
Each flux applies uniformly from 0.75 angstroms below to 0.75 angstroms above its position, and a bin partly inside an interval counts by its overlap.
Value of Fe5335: 3.6 angstroms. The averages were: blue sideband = 7.34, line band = 6.68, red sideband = 7.33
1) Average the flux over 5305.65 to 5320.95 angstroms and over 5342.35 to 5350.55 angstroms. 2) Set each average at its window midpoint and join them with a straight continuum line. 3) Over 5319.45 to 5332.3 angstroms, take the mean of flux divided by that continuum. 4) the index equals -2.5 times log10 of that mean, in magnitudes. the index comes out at 0.068 mag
